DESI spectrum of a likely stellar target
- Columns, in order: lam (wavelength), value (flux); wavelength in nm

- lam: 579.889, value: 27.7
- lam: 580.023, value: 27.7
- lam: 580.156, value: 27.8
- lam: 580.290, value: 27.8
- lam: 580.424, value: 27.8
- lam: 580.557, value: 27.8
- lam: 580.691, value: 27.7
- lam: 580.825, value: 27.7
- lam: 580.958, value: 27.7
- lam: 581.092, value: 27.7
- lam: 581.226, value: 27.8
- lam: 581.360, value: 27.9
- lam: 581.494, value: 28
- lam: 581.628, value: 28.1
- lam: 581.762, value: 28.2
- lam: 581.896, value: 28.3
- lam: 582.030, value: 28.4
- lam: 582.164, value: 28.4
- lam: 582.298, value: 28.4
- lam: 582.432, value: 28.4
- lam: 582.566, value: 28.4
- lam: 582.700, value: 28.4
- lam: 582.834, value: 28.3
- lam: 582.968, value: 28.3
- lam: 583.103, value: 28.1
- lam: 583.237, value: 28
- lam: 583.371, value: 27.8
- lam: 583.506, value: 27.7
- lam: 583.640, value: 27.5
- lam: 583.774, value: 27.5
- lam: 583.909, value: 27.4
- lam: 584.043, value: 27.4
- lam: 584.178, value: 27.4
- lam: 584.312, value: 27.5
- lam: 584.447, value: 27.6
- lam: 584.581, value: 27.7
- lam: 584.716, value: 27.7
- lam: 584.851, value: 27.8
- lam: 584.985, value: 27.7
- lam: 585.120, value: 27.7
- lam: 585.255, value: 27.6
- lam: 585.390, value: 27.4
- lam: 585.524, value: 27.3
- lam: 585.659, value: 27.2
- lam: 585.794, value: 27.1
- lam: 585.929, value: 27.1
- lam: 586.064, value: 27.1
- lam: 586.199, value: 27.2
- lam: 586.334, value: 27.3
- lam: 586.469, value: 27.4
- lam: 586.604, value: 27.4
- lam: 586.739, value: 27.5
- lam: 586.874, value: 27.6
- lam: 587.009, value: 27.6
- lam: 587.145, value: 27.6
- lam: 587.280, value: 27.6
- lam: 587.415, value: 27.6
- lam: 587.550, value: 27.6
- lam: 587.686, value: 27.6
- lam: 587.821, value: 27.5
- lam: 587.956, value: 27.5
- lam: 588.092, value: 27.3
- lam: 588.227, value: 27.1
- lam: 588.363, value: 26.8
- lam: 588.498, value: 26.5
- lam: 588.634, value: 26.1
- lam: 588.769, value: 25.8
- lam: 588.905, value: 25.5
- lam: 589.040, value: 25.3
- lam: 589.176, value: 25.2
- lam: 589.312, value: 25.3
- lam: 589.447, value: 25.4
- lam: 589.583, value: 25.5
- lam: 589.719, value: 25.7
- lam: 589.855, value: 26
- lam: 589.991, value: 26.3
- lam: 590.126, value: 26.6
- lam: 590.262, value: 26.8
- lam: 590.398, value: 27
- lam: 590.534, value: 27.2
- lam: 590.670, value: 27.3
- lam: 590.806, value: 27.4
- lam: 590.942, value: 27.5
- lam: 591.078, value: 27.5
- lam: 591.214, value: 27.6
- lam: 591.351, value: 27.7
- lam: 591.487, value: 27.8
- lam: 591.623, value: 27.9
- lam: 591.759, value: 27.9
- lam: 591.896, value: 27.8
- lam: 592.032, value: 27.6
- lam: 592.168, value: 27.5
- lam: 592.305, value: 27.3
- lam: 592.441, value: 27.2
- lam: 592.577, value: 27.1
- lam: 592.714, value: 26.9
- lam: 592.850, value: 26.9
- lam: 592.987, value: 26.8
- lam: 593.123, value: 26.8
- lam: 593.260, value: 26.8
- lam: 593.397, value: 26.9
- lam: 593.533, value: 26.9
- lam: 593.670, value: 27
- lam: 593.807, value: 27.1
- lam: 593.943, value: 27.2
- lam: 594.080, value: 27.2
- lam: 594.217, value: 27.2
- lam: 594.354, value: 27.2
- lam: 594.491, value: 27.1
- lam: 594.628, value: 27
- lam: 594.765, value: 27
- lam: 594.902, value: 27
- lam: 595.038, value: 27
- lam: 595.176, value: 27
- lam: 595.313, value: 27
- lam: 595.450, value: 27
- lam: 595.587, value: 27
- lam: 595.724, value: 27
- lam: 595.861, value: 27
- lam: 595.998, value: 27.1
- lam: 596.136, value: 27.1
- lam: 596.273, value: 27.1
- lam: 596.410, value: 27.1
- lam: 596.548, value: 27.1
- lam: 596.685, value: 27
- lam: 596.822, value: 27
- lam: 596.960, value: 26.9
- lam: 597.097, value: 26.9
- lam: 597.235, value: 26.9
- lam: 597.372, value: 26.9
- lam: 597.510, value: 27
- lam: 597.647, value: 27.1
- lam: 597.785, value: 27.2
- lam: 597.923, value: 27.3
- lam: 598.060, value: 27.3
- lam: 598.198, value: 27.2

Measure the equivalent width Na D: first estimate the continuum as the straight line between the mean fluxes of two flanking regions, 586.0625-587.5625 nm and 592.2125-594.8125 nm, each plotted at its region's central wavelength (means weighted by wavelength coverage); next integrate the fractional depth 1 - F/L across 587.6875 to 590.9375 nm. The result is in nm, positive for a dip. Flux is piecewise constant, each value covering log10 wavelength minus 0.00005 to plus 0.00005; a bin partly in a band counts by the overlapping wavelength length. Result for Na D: 0.10 nm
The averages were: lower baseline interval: 27.5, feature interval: 26.4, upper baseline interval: 27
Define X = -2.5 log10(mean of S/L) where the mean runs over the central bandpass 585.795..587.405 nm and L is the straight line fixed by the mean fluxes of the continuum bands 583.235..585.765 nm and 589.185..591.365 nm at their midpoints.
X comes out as -0.01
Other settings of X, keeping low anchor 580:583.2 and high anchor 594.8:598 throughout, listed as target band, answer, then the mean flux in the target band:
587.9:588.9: 0.04 mag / 26.6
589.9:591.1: 0.02 mag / 27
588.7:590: 0.08 mag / 25.6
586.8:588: 0.00 mag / 27.6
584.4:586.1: 0.01 mag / 27.5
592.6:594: 0.01 mag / 26.9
